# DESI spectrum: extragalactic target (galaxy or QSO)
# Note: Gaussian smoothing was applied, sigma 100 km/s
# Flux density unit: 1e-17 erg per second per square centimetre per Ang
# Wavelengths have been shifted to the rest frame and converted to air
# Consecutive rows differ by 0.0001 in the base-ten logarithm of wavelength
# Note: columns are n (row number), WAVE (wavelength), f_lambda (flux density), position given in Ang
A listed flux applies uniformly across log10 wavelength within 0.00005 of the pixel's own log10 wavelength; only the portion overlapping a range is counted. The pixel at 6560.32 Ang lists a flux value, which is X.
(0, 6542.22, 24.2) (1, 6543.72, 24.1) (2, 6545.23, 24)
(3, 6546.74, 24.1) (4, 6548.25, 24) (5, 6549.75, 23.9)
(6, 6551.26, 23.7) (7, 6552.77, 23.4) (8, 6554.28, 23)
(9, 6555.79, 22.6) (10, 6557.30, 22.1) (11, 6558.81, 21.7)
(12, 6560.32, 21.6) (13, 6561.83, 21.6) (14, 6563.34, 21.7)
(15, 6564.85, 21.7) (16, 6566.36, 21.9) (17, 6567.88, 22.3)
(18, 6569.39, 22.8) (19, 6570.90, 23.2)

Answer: 21.6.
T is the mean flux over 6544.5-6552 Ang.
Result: 23.9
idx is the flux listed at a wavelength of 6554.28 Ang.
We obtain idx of 23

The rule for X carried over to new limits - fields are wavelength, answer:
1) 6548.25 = 24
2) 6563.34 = 21.7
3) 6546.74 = 24.1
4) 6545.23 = 24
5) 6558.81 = 21.7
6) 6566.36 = 21.9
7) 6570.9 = 23.2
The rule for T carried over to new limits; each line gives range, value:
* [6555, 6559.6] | 22.1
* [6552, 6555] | 23.2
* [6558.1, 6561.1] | 21.7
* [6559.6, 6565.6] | 21.7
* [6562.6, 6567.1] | 21.8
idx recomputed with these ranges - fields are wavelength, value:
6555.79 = 22.6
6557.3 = 22.1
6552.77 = 23.4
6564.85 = 21.7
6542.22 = 24.2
